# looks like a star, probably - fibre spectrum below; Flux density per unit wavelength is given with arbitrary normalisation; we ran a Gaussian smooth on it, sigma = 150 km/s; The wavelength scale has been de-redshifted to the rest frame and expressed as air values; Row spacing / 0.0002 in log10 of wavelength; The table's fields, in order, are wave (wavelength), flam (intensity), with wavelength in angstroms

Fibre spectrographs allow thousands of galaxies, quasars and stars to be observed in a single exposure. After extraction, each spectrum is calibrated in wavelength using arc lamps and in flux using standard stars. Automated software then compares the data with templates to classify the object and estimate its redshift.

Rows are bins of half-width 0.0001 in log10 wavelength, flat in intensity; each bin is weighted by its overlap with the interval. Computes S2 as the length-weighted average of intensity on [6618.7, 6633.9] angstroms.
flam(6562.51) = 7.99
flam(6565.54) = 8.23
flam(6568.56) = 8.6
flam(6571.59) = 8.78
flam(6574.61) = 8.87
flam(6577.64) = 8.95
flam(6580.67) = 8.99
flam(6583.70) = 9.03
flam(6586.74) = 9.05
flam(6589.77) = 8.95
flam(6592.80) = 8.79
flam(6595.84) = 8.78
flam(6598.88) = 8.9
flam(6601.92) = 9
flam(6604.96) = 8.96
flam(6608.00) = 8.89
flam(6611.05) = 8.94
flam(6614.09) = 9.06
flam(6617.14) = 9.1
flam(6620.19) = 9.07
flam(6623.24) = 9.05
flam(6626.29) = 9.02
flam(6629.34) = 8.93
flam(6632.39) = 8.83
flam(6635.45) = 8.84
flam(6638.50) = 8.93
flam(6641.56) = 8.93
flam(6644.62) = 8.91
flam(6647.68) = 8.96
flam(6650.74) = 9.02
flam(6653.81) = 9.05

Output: 8.98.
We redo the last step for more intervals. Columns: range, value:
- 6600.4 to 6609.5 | 8.95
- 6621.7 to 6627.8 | 9.04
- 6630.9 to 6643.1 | 8.88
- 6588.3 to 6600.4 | 8.85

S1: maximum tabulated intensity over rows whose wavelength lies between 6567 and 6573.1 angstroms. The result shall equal 8.78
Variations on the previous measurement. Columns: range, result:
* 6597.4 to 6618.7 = 9.1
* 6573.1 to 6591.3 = 9.05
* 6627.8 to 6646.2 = 8.93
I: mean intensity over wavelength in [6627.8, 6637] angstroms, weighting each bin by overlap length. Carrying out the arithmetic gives 8.87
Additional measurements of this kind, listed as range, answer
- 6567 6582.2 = 8.84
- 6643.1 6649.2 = 8.94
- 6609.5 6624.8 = 9.04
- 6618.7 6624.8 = 9.06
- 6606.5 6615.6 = 8.96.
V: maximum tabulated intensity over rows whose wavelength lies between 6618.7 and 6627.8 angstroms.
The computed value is 9.07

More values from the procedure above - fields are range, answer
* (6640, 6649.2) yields 8.96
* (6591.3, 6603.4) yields 9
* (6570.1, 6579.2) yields 8.95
